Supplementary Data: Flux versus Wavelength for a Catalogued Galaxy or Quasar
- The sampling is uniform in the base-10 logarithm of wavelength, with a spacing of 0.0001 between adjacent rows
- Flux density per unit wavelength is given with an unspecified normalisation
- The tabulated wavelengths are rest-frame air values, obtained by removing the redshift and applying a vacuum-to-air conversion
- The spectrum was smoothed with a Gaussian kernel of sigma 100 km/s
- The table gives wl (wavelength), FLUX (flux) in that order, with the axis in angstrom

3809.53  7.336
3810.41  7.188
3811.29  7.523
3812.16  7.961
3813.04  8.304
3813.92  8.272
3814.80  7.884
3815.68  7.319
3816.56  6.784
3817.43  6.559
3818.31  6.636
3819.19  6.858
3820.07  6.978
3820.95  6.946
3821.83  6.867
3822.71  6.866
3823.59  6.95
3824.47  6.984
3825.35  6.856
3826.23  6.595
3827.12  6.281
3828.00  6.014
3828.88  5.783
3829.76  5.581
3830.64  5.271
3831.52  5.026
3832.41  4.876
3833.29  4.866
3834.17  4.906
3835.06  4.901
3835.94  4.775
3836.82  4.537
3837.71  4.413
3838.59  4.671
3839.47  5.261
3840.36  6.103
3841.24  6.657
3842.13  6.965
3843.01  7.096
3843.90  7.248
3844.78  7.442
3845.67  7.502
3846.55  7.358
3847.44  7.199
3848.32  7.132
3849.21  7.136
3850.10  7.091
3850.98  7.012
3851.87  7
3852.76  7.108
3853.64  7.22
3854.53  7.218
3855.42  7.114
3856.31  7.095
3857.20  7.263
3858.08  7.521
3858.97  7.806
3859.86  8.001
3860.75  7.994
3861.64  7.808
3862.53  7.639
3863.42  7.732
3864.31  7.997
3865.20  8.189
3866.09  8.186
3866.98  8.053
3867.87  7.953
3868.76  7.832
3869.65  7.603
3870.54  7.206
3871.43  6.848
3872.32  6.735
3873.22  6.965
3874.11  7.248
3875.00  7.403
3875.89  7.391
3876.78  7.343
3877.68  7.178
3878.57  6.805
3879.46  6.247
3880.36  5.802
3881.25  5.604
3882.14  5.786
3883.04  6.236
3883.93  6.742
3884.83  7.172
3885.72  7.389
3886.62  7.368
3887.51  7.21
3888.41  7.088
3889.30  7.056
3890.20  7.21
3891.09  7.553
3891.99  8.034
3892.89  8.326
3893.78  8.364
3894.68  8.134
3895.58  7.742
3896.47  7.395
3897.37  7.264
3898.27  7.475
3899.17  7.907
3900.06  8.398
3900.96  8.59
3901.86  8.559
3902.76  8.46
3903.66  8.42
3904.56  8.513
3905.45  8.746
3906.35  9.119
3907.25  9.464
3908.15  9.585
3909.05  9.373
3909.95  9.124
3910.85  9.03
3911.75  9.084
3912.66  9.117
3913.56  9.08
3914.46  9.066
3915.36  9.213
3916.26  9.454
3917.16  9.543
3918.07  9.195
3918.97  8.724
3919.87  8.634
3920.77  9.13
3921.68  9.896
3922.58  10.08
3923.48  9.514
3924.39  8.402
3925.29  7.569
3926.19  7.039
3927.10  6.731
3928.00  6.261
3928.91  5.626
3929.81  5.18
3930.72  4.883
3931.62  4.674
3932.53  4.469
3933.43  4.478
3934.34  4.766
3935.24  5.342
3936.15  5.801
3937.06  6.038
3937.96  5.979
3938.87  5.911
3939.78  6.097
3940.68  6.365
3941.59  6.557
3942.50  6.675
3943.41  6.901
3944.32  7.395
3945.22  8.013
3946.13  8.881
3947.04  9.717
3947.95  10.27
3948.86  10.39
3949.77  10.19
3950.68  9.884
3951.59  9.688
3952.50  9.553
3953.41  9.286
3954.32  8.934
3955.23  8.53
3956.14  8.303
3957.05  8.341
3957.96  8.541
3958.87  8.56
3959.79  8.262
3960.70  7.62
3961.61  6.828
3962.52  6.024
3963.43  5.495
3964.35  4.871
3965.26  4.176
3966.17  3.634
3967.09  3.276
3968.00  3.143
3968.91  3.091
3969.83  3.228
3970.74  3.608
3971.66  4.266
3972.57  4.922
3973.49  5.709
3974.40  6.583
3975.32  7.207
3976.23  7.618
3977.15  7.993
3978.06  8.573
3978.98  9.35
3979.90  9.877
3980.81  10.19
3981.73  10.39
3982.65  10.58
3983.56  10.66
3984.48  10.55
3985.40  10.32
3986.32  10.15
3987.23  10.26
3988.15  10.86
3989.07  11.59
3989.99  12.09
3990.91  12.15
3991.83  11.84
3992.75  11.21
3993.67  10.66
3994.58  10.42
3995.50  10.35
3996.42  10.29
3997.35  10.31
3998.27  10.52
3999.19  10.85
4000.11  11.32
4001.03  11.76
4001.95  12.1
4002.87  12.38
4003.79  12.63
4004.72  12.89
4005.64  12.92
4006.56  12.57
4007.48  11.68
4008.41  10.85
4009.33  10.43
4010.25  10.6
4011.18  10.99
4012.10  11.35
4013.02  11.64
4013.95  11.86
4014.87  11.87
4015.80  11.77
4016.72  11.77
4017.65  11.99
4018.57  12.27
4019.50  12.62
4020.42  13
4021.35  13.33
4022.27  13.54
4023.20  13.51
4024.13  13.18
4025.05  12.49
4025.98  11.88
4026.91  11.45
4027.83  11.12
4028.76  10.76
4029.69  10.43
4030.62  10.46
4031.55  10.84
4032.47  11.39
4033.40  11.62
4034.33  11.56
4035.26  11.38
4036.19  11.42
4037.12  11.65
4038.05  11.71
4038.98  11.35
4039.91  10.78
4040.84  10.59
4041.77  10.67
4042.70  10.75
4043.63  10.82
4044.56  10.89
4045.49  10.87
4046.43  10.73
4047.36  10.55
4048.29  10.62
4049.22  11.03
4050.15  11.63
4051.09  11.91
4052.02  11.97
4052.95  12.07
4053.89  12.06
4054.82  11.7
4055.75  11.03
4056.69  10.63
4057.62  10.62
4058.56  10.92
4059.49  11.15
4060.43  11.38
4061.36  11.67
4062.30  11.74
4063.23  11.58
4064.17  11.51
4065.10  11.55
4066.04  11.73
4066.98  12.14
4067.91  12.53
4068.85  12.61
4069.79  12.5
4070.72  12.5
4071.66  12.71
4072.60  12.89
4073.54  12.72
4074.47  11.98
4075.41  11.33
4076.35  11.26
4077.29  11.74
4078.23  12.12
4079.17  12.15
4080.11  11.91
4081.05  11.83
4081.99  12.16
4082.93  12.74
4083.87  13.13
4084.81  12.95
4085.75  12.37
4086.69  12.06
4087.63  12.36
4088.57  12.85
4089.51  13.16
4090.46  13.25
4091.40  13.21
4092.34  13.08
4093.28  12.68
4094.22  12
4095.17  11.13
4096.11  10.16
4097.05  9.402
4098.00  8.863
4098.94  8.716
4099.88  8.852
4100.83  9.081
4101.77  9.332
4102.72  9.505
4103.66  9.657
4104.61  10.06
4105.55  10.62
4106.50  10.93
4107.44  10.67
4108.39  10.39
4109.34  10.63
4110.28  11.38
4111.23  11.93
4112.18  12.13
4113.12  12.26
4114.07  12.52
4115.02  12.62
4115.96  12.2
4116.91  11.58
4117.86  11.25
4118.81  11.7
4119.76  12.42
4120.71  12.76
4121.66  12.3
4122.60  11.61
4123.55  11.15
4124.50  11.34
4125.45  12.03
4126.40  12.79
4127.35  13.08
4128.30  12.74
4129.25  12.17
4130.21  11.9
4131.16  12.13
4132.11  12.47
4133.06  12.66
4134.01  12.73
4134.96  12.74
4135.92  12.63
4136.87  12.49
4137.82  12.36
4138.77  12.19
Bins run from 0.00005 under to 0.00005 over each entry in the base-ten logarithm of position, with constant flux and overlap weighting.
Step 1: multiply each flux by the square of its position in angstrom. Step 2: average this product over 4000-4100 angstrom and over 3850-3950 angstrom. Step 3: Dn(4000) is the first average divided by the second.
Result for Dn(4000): 1.7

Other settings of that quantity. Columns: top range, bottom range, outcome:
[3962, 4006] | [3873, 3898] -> 1.30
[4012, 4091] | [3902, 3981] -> 1.67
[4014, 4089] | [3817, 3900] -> 1.88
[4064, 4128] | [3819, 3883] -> 1.96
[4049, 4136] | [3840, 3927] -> 1.67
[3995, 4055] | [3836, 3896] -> 1.76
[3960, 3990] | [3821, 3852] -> 1.27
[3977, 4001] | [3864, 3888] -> 1.57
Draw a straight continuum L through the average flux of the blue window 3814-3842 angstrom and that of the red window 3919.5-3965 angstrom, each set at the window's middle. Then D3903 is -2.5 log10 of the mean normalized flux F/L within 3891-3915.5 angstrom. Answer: -0.22 mag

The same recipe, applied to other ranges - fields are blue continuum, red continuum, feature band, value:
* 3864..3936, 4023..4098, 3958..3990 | 0.275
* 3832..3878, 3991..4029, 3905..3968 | 0.220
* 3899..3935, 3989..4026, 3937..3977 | 0.356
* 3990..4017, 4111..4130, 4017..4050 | 0.010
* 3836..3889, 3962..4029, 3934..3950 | 0.203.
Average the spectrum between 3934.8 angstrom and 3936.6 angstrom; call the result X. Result 5.56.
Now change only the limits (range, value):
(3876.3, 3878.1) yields 7.25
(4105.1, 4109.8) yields 10.6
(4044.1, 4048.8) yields 10.7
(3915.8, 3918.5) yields 9.38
